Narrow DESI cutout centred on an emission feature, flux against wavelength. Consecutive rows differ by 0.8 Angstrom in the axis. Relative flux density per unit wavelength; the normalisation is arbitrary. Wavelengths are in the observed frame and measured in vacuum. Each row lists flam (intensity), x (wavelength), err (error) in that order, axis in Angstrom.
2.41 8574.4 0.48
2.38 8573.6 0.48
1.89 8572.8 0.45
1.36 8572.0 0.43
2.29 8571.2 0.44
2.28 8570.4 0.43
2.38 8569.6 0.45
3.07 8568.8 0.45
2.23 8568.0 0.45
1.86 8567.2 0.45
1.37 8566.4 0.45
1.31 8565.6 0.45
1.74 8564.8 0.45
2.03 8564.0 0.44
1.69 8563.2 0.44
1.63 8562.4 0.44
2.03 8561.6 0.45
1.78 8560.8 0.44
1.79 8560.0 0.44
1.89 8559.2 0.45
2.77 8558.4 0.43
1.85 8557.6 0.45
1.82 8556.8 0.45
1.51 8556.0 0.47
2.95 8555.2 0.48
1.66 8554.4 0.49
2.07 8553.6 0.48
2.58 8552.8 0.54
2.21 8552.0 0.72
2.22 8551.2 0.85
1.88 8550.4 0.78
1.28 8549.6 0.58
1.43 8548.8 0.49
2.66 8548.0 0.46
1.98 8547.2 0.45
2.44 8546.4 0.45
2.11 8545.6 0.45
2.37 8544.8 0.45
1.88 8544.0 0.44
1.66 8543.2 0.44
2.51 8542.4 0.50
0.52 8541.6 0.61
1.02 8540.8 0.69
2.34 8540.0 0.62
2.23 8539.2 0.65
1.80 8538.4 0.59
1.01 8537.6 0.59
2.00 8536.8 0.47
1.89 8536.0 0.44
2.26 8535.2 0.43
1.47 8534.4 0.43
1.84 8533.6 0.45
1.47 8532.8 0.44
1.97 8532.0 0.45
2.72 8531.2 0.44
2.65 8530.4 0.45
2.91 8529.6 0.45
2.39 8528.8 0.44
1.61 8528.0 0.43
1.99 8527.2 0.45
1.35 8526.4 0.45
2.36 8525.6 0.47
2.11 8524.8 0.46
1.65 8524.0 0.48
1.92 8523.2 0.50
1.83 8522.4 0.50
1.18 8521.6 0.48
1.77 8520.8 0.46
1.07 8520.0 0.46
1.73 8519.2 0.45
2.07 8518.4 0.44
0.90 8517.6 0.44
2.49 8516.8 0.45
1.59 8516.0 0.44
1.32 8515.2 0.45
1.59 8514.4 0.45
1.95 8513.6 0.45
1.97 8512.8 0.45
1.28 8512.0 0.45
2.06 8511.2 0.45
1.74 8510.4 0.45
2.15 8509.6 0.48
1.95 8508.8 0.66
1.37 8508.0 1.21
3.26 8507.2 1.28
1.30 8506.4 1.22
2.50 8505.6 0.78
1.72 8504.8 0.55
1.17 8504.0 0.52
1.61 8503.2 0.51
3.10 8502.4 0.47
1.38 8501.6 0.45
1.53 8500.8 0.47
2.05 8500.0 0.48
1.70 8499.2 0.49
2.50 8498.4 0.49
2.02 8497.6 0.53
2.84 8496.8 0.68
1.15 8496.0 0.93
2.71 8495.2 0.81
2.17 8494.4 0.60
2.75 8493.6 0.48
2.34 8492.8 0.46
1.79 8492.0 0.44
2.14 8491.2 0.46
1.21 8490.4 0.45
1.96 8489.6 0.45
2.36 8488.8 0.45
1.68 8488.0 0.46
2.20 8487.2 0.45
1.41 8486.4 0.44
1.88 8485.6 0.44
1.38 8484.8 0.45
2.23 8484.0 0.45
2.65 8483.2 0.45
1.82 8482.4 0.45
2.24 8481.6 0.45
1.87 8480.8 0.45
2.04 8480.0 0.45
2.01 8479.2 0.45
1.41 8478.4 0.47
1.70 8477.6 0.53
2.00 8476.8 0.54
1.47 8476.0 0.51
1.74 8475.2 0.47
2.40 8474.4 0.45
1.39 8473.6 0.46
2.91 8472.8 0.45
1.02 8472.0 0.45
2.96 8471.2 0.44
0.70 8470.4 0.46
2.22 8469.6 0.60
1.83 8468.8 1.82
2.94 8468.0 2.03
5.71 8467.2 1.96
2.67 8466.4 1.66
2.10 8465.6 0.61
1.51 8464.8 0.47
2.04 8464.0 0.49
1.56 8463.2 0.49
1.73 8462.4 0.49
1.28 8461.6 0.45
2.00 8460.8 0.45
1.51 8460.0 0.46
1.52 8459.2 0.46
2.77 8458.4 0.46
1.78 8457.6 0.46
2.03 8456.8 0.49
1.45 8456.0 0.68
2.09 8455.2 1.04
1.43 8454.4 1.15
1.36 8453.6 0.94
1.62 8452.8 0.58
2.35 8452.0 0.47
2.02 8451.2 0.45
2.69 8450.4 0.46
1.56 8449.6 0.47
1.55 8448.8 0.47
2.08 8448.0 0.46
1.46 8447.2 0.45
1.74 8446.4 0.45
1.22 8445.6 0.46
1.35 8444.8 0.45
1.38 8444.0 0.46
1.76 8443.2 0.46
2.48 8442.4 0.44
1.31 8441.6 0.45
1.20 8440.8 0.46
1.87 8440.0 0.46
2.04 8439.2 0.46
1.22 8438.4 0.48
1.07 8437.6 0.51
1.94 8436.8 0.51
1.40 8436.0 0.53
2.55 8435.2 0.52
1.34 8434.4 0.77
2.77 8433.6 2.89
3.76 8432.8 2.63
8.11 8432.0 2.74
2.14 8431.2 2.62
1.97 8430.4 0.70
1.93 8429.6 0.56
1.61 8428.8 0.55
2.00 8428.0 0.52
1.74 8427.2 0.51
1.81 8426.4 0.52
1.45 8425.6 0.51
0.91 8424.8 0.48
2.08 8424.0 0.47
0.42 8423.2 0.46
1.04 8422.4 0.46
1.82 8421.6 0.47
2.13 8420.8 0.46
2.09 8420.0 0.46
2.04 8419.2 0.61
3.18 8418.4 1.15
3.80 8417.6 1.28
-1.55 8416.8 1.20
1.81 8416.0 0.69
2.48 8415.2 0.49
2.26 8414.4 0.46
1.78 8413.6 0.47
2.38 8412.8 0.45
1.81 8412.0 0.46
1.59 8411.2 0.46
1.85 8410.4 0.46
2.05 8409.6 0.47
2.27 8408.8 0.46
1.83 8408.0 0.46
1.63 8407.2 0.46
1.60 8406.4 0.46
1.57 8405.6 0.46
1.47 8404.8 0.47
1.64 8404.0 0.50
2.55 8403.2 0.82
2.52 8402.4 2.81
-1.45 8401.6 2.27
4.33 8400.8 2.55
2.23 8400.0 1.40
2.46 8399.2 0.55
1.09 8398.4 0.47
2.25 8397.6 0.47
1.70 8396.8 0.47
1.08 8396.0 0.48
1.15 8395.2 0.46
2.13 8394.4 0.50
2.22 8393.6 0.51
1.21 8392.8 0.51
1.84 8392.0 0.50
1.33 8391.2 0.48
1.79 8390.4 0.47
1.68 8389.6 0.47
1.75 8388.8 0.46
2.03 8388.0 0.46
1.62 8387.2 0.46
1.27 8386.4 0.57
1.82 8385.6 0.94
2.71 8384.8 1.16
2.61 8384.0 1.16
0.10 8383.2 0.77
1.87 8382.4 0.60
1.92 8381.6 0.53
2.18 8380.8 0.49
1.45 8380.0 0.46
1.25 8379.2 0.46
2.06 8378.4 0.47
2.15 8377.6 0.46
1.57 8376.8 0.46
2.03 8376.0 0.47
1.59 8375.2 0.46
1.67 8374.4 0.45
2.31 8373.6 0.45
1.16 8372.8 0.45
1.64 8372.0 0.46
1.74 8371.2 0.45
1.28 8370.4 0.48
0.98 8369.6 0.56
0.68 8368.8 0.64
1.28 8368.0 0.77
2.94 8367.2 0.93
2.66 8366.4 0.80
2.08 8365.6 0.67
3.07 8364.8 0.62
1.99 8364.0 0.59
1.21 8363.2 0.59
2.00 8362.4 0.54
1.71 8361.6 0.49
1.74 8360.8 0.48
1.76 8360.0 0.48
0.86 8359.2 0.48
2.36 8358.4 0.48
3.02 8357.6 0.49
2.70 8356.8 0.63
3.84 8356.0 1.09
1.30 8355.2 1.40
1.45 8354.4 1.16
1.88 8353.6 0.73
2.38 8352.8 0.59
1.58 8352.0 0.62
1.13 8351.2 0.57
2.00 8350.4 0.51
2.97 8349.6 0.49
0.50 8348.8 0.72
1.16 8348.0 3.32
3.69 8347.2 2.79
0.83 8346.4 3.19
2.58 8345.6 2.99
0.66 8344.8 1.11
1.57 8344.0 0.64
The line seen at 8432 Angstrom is Hbeta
